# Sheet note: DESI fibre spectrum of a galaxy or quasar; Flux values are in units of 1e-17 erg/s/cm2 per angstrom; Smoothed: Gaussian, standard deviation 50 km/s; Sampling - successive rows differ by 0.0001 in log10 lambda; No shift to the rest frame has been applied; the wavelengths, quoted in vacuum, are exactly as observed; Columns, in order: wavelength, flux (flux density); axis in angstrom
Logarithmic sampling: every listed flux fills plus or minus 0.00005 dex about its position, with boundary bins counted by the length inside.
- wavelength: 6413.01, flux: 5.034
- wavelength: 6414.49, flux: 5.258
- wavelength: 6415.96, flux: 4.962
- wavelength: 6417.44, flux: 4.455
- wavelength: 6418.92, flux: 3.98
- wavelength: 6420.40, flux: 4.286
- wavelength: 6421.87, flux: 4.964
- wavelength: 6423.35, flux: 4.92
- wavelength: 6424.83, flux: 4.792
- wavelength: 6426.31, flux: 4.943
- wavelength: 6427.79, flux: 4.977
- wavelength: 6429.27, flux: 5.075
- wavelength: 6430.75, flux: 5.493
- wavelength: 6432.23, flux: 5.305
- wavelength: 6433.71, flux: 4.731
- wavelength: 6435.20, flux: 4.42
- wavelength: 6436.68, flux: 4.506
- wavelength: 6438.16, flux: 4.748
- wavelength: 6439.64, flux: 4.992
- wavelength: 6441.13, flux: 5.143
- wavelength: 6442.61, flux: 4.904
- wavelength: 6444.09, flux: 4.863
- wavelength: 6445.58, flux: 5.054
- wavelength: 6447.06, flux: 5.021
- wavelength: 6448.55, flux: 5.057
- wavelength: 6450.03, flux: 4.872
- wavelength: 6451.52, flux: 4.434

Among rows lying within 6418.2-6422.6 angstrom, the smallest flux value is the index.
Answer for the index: 3.98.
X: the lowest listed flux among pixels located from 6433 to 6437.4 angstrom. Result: 4.42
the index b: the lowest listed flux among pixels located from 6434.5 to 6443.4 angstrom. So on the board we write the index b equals 4.42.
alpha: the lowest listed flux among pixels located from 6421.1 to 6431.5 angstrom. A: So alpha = 4.792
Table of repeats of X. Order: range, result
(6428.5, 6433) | 5.075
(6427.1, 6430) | 4.977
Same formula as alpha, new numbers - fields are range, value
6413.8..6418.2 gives 4.455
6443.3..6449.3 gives 4.863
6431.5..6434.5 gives 4.731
